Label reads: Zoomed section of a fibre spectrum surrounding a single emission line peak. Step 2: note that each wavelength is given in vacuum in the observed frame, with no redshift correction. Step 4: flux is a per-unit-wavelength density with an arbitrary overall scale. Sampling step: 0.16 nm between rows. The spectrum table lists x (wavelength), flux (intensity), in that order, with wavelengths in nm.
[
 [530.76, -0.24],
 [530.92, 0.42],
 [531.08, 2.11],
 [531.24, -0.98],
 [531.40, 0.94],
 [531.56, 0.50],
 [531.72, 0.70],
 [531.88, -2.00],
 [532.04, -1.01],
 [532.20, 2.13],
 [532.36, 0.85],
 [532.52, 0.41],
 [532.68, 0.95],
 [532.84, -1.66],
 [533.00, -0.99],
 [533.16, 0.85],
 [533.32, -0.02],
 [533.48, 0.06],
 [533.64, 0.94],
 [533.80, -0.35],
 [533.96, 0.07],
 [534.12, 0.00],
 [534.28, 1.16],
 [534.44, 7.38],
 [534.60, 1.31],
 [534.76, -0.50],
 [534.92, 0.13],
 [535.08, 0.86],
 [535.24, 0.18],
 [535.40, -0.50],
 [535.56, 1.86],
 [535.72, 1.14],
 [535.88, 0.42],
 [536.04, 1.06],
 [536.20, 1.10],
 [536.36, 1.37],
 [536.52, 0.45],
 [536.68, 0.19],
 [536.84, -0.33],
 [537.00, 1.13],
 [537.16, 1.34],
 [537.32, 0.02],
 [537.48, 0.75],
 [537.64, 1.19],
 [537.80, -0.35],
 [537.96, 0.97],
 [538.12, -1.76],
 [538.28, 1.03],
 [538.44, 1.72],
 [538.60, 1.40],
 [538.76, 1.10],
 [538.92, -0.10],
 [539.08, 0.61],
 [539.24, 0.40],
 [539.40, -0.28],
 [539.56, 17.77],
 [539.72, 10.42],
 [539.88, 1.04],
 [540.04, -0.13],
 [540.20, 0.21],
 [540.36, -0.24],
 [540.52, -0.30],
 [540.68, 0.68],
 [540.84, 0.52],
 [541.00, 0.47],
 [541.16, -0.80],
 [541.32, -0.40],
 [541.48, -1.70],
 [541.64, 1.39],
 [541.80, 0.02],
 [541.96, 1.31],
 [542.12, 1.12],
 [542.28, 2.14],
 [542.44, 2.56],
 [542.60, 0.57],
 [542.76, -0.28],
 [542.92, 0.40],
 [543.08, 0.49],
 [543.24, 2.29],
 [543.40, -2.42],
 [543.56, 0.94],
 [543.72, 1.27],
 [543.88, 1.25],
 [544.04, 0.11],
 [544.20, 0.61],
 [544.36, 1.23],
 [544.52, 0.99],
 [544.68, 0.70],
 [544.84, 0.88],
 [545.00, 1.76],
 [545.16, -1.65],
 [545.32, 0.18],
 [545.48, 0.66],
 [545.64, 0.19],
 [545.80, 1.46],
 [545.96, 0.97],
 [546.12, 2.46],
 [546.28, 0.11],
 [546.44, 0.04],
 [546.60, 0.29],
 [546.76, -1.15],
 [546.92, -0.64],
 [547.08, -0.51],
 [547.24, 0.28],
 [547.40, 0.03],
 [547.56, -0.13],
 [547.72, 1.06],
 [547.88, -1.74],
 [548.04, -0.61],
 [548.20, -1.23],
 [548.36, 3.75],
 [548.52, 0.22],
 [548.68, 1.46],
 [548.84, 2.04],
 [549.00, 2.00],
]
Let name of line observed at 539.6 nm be [O III]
